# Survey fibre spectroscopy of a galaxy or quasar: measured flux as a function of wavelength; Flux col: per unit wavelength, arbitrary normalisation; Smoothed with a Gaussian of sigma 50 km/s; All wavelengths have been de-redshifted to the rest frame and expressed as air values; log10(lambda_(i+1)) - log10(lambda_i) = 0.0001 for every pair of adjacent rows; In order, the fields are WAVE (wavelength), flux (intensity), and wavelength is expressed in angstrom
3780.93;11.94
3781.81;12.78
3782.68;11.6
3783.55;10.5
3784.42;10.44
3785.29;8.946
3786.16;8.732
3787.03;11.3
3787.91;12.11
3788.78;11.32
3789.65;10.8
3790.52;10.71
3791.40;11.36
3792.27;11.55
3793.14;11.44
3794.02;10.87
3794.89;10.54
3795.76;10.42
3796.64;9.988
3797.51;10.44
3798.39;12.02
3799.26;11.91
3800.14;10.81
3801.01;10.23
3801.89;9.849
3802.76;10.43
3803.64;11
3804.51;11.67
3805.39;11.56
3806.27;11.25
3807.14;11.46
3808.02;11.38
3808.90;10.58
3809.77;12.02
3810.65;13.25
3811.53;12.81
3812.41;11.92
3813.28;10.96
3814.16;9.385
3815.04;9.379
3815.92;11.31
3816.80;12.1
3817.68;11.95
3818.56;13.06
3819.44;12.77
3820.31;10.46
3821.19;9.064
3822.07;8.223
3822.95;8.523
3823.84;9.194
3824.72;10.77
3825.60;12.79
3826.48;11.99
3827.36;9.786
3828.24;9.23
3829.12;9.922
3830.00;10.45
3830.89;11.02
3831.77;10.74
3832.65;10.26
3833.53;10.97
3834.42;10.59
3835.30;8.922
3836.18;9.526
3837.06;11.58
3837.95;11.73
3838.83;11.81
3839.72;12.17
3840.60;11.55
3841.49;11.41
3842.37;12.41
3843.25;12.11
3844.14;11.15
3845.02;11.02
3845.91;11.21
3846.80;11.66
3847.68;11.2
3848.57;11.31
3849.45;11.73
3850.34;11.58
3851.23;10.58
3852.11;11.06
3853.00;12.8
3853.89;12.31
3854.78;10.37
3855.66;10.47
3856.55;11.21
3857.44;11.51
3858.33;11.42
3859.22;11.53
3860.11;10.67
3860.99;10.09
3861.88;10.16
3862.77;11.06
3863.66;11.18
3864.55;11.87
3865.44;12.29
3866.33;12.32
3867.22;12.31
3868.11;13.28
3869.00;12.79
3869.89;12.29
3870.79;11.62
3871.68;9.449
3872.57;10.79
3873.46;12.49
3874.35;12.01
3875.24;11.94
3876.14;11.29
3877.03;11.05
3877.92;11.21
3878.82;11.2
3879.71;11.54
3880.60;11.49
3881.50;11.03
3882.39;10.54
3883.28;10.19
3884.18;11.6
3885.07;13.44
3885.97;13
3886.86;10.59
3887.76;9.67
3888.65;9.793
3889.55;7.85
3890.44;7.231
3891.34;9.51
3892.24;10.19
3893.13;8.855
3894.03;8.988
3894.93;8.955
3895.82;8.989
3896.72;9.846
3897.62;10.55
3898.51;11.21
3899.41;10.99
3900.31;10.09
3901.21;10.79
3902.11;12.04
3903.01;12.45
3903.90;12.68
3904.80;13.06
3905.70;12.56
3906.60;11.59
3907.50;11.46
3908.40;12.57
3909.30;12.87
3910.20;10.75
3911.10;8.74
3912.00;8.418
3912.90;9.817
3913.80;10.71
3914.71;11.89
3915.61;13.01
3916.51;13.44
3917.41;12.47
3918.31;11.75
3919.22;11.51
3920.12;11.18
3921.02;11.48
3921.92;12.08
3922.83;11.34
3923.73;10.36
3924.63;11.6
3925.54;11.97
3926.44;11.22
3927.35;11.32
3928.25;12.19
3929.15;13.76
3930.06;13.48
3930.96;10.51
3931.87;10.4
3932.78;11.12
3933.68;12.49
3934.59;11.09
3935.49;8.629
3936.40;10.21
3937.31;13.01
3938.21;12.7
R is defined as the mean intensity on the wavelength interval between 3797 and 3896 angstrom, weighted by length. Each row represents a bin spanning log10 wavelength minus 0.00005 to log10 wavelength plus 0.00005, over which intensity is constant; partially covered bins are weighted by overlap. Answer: 11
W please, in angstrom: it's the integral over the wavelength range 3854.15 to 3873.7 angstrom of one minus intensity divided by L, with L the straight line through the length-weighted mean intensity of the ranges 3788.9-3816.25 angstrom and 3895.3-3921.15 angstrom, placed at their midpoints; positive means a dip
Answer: -0.3 angstrom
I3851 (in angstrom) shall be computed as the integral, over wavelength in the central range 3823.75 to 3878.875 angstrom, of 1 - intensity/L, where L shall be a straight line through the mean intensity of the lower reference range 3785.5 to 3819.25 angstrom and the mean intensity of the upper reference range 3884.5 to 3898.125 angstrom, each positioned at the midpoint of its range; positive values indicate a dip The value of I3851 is -4.4 angstrom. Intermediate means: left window 11.2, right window 9.86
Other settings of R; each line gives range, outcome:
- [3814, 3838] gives 10.6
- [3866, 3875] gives 11.9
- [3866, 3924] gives 11.1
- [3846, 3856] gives 11.4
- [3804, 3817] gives 11.4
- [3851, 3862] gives 11.1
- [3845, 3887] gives 11.5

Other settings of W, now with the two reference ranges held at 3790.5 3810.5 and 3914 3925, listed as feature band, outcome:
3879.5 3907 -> 2.3 angstrom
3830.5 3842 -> 0.3 angstrom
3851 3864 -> 0.4 angstrom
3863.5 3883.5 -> -0.1 angstrom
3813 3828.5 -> 0.8 angstrom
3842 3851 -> -0.1 angstrom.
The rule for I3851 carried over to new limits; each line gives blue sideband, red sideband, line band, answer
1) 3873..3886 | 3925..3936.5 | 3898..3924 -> 0.0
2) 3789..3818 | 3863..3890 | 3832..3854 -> 0.0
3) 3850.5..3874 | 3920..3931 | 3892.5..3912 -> 1.3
